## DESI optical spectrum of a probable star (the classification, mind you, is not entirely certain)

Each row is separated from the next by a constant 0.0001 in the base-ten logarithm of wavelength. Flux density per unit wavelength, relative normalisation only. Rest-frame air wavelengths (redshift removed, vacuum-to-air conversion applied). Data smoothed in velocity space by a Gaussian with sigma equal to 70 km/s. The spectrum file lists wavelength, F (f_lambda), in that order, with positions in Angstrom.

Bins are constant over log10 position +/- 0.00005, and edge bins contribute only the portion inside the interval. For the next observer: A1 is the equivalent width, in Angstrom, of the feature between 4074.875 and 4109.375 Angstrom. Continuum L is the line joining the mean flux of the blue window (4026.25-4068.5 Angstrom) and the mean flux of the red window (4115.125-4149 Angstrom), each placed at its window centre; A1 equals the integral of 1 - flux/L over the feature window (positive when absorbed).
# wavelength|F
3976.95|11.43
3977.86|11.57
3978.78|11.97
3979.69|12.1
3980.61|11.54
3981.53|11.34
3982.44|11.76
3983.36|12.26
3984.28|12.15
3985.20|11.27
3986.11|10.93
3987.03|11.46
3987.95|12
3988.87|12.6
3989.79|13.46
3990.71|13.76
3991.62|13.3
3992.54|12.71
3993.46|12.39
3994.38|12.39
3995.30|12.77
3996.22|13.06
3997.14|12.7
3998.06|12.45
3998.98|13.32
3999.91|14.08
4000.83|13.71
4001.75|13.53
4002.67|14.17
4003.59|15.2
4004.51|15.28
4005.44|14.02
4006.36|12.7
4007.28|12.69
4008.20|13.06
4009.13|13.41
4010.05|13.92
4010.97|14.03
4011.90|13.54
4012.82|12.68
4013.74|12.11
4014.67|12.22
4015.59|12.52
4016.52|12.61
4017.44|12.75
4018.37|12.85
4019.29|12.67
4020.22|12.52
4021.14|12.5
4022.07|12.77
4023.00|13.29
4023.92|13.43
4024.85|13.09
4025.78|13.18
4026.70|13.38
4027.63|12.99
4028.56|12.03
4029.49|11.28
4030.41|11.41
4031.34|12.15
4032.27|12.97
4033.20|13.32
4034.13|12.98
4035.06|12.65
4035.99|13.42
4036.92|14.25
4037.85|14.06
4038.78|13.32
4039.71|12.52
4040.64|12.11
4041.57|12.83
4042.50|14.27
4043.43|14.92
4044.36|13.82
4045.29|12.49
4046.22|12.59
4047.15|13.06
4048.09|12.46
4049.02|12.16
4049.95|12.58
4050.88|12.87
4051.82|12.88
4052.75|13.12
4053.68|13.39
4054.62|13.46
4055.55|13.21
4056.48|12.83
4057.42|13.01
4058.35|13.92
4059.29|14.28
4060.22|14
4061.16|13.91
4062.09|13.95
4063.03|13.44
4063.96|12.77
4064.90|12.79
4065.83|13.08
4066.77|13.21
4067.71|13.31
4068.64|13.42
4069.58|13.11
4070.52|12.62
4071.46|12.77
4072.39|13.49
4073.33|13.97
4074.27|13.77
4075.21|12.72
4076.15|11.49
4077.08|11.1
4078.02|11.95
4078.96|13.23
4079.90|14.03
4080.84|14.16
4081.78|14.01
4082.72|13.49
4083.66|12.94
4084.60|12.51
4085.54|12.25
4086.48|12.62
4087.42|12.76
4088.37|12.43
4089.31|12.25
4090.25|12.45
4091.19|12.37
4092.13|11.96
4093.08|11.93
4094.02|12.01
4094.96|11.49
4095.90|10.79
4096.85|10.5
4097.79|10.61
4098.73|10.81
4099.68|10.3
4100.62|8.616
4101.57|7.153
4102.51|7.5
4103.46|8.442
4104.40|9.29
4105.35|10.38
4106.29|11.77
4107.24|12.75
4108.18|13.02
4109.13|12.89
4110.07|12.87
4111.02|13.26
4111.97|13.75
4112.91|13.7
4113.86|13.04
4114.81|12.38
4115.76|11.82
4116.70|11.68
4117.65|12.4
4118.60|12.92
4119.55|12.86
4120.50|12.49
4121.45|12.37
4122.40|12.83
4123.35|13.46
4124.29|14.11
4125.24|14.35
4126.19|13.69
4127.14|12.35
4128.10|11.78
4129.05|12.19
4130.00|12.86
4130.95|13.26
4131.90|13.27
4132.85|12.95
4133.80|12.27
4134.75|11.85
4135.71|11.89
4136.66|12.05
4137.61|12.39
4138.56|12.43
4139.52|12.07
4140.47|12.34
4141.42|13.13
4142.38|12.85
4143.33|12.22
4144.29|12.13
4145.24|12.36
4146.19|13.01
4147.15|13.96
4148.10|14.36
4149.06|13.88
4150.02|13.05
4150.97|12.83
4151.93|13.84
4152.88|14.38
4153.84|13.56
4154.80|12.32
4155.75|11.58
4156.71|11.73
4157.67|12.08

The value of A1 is 3.4 Angstrom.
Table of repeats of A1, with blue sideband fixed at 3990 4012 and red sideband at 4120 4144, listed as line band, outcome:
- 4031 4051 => 0.16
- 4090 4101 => 1.49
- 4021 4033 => 0.55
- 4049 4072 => -0.24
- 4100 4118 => 2.00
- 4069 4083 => -0.06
